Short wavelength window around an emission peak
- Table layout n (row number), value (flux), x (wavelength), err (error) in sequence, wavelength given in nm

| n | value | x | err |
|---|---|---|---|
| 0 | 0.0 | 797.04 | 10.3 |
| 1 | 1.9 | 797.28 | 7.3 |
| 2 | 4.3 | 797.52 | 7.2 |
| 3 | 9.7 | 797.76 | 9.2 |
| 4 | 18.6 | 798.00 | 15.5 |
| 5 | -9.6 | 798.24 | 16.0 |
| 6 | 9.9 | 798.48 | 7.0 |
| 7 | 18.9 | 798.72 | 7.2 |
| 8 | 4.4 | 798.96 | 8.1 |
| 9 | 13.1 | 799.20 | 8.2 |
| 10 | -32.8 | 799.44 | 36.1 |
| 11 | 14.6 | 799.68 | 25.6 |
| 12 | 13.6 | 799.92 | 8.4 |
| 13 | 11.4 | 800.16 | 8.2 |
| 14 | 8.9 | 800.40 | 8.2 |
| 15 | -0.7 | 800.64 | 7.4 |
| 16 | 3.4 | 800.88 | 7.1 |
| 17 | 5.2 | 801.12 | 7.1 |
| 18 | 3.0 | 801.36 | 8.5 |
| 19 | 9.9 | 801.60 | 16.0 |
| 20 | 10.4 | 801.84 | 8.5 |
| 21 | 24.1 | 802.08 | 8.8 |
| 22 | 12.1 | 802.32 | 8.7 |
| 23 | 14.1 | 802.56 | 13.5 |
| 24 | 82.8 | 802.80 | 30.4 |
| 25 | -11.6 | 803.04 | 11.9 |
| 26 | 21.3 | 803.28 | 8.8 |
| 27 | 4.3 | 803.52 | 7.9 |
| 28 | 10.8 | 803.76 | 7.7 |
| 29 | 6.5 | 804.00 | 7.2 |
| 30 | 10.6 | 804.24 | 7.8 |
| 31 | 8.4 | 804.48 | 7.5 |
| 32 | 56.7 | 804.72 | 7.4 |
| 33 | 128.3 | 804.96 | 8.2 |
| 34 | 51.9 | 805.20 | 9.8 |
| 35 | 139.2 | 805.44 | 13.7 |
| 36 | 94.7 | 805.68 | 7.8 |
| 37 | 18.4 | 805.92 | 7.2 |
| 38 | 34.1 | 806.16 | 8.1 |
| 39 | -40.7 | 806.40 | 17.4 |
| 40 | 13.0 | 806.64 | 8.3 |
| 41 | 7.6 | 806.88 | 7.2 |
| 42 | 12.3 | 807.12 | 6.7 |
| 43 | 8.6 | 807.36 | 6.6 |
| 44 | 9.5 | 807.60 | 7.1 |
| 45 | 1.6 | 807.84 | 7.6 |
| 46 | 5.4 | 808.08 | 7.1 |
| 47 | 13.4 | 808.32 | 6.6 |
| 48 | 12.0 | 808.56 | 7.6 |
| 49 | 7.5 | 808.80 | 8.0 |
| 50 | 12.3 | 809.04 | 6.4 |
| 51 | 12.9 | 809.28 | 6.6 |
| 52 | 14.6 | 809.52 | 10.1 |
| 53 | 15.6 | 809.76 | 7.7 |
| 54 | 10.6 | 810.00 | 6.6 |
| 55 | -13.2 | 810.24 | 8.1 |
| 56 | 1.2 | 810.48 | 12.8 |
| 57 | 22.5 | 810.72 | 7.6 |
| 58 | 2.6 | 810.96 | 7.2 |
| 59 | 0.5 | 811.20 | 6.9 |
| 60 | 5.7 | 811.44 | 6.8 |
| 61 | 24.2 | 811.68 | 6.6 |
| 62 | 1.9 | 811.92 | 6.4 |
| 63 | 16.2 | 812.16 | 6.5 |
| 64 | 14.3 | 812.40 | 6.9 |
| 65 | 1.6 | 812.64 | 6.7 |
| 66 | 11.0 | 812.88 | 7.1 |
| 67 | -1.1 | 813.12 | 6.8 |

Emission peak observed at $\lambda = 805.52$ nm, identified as [O II]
